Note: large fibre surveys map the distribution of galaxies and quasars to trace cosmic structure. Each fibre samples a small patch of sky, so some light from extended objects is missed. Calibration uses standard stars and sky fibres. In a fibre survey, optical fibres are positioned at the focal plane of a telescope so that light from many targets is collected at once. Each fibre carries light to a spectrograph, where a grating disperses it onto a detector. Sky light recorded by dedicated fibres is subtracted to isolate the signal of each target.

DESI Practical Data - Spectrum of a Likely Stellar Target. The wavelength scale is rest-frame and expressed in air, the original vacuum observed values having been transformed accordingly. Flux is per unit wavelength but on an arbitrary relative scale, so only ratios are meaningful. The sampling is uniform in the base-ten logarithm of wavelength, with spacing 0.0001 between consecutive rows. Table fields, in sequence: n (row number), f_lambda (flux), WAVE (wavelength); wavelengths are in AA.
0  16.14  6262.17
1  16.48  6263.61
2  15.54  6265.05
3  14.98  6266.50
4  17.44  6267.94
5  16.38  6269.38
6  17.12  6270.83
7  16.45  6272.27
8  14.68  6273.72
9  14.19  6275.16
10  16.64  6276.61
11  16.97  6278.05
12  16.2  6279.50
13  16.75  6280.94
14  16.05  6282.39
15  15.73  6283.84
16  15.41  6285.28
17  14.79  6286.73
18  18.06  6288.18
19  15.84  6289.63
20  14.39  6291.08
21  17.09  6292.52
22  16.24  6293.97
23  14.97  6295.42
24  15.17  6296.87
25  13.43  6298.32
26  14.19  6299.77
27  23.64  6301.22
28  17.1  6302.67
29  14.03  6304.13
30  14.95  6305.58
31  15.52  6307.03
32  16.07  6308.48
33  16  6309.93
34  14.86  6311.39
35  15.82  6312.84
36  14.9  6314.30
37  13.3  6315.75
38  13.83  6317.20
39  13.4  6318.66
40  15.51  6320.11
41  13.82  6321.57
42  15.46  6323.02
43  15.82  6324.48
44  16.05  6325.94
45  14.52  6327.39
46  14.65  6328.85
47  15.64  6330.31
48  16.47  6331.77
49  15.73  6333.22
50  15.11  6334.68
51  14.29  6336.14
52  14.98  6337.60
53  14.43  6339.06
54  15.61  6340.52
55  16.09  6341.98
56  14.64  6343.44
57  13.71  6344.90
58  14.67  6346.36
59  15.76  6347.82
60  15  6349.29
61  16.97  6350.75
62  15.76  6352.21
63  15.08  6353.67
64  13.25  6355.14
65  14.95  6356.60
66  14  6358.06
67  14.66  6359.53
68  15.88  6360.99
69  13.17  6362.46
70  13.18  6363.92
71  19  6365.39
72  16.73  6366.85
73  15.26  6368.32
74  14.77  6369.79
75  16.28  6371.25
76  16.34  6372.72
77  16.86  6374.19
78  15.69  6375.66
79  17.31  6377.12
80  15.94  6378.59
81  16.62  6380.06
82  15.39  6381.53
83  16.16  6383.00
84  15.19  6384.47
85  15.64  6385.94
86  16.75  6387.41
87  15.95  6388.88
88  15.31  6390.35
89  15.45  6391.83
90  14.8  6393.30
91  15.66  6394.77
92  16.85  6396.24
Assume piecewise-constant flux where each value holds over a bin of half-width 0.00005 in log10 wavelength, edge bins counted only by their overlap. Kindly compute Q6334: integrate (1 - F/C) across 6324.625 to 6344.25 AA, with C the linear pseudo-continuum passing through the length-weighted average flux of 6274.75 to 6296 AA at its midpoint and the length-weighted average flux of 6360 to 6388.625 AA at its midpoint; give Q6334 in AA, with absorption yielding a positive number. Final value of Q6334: 0.8 AA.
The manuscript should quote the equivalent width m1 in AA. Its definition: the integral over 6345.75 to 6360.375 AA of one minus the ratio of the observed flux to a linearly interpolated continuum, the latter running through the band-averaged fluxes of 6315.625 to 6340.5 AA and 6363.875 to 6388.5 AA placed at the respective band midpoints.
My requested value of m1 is 0.5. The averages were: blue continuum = 14.9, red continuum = 16.1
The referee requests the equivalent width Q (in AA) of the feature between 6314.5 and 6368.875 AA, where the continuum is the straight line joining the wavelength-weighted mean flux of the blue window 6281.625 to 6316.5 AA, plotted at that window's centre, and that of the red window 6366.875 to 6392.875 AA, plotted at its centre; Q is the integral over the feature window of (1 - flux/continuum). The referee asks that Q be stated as 2.8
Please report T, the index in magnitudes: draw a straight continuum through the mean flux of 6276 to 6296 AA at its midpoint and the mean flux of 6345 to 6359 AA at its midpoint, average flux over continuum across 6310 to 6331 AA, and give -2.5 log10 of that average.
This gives 0.05 mag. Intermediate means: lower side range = 16.1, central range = 14.9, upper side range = 15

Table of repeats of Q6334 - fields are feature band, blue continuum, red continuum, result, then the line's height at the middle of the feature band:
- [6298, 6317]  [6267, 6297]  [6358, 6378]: 0.3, 15.9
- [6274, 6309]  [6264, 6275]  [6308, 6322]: -1.3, 15.4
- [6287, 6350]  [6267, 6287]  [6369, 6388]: 2.8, 16.1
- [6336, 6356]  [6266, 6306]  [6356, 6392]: 1.0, 15.8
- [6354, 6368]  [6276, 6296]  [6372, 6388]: 1.0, 16.2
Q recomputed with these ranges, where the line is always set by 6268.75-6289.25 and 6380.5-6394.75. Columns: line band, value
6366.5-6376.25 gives -0.16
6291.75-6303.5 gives -0.32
